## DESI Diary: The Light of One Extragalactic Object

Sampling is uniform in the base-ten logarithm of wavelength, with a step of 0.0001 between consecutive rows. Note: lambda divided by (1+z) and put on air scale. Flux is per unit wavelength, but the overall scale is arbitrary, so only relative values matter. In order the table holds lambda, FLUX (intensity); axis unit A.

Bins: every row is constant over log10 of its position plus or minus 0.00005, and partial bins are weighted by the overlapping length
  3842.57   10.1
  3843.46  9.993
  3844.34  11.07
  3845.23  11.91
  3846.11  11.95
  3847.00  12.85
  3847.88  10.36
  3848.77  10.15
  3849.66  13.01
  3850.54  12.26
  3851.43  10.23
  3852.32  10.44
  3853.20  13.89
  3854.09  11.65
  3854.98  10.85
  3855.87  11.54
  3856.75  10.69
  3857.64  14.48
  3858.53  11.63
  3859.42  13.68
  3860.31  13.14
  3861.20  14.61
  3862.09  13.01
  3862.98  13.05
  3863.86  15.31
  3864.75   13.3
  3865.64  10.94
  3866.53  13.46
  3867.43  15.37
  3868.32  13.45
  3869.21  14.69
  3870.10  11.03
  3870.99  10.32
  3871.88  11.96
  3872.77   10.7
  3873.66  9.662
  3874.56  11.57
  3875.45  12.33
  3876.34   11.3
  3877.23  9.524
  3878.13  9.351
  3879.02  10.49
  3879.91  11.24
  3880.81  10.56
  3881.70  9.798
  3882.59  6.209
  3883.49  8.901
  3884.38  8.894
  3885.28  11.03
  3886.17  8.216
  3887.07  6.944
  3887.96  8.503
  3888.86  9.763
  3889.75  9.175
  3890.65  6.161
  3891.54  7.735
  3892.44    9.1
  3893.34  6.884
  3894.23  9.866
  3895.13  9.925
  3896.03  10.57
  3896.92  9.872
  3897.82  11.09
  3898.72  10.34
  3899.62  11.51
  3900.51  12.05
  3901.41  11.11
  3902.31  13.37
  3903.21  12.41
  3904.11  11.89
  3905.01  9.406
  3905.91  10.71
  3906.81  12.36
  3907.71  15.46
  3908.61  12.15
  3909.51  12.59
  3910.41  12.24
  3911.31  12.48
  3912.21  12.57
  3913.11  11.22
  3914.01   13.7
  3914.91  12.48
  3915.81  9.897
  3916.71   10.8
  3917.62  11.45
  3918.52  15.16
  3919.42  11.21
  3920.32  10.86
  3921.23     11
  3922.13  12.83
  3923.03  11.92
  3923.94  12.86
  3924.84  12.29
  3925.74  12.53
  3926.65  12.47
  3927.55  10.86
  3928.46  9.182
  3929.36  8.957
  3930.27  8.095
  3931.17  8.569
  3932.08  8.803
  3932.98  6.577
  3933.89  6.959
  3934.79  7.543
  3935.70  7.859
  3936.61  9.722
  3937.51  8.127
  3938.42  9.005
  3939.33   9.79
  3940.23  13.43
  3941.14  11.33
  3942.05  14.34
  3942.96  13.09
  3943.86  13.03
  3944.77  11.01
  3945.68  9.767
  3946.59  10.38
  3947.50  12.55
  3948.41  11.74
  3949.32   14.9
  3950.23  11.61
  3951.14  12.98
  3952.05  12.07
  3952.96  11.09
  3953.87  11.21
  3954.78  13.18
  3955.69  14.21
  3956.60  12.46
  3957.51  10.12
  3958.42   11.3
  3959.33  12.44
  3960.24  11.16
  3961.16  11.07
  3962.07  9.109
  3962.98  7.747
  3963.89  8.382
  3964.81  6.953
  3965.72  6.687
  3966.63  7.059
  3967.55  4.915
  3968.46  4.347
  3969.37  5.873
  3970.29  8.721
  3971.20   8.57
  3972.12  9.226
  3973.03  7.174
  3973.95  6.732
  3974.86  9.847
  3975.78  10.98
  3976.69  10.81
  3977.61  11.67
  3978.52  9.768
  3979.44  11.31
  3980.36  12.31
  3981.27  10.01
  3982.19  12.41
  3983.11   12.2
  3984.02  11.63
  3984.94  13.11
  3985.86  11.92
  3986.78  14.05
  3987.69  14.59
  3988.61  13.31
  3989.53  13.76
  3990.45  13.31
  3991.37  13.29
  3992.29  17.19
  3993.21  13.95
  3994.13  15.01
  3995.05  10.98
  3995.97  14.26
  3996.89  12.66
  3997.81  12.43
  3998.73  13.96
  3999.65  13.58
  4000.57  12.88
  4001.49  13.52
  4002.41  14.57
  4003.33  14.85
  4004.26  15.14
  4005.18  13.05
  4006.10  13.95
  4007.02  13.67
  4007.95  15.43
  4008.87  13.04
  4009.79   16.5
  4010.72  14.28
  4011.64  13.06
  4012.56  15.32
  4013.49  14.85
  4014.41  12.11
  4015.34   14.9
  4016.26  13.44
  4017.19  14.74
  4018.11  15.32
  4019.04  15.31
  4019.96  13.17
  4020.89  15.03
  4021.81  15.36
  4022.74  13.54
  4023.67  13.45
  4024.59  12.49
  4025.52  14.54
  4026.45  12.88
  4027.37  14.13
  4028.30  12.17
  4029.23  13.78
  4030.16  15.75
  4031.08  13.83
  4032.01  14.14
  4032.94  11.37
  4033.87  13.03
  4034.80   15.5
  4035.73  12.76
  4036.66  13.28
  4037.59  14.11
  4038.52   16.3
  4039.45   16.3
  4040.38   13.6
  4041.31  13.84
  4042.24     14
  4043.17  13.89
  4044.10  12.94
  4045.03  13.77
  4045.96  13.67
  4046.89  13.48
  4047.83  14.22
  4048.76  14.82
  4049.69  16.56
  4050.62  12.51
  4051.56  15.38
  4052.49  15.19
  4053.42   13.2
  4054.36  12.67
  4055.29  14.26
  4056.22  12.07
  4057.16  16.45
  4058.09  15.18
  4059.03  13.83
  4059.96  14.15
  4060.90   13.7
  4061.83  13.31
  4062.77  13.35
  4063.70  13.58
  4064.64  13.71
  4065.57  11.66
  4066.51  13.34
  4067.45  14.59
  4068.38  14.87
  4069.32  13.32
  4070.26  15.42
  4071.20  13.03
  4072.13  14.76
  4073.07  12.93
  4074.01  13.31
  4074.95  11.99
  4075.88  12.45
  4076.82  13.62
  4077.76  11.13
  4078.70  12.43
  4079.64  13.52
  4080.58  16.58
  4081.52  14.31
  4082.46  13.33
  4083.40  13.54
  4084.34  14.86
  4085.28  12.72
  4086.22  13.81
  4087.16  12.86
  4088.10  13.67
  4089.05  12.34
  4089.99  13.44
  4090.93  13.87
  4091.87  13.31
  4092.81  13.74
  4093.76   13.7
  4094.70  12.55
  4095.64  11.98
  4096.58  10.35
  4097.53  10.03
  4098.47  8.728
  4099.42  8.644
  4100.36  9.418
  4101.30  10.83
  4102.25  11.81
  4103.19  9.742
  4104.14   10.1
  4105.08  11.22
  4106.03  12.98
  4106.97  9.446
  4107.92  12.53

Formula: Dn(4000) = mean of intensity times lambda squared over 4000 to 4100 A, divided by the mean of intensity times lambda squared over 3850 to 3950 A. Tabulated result 1.3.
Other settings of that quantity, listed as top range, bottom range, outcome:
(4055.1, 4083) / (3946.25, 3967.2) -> 1.33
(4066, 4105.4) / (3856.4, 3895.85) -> 1.30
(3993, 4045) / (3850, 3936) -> 1.35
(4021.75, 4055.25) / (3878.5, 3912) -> 1.45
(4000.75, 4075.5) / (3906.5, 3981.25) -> 1.38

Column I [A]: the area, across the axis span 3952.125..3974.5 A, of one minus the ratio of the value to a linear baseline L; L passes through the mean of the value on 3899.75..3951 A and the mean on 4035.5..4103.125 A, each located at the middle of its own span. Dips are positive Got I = 4.9 A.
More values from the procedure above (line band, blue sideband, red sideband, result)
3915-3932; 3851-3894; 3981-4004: 1.20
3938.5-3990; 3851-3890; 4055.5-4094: 6.49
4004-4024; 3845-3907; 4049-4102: -2.78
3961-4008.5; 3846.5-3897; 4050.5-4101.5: 3.05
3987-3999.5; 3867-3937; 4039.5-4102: -1.71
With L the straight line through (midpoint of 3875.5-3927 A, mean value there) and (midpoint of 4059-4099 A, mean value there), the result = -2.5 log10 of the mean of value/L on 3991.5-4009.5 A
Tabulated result -0.15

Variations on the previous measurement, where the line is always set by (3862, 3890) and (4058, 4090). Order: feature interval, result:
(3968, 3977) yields 0.43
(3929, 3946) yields 0.20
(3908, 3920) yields -0.07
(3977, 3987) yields 0.05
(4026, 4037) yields -0.05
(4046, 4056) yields -0.07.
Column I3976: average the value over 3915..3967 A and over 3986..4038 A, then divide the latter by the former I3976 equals 1.30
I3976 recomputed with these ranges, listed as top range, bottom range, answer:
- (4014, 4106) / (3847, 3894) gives 1.22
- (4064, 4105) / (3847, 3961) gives 1.13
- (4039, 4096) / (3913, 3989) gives 1.29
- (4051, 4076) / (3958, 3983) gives 1.50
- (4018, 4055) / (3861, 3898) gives 1.32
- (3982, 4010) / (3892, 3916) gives 1.20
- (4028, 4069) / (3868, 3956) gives 1.29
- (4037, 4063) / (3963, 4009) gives 1.23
